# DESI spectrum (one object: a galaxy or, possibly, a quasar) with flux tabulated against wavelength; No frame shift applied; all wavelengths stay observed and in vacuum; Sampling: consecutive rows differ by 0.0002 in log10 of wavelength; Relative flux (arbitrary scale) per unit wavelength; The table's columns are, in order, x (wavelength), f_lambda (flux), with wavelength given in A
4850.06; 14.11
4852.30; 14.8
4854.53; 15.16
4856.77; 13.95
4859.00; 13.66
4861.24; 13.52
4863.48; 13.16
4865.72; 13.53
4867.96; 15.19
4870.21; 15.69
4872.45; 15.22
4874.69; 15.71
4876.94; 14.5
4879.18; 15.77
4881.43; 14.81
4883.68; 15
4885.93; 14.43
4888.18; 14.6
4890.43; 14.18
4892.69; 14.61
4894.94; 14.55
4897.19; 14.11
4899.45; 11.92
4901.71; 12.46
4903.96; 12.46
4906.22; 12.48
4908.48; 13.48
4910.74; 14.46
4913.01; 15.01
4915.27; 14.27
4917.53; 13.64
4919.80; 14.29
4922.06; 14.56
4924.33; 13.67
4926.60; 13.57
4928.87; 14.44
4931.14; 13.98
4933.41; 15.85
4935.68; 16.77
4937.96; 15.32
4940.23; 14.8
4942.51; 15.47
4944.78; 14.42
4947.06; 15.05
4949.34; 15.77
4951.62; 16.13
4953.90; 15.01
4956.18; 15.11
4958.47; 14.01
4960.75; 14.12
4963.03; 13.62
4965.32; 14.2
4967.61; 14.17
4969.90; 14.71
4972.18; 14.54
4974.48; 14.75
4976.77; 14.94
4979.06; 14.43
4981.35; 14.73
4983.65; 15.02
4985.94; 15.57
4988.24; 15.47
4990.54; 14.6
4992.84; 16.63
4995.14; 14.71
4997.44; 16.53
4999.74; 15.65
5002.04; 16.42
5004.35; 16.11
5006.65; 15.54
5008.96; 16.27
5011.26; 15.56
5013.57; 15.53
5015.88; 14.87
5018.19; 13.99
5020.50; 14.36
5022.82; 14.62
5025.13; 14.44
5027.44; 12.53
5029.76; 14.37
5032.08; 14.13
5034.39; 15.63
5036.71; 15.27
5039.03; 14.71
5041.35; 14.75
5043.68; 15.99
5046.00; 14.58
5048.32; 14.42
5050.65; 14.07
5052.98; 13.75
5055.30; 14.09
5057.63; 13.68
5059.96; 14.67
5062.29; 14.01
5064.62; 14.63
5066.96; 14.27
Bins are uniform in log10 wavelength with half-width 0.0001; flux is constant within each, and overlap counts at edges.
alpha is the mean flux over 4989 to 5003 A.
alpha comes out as 15.7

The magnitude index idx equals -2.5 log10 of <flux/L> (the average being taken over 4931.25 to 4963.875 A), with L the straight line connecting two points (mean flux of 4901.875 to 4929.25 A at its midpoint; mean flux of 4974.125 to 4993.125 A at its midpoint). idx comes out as -0.051 mag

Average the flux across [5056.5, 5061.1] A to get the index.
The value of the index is 14.2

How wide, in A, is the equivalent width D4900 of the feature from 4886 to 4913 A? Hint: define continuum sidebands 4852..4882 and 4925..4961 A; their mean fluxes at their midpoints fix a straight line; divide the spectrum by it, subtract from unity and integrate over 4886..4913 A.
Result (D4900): 2.0 A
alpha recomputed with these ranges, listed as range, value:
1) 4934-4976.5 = 14.9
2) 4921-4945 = 14.8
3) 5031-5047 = 15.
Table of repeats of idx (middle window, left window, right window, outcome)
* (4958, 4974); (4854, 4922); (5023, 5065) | 0.006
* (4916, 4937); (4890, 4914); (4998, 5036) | -0.049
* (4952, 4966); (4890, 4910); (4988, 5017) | 0.019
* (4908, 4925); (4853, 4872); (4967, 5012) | 0.039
